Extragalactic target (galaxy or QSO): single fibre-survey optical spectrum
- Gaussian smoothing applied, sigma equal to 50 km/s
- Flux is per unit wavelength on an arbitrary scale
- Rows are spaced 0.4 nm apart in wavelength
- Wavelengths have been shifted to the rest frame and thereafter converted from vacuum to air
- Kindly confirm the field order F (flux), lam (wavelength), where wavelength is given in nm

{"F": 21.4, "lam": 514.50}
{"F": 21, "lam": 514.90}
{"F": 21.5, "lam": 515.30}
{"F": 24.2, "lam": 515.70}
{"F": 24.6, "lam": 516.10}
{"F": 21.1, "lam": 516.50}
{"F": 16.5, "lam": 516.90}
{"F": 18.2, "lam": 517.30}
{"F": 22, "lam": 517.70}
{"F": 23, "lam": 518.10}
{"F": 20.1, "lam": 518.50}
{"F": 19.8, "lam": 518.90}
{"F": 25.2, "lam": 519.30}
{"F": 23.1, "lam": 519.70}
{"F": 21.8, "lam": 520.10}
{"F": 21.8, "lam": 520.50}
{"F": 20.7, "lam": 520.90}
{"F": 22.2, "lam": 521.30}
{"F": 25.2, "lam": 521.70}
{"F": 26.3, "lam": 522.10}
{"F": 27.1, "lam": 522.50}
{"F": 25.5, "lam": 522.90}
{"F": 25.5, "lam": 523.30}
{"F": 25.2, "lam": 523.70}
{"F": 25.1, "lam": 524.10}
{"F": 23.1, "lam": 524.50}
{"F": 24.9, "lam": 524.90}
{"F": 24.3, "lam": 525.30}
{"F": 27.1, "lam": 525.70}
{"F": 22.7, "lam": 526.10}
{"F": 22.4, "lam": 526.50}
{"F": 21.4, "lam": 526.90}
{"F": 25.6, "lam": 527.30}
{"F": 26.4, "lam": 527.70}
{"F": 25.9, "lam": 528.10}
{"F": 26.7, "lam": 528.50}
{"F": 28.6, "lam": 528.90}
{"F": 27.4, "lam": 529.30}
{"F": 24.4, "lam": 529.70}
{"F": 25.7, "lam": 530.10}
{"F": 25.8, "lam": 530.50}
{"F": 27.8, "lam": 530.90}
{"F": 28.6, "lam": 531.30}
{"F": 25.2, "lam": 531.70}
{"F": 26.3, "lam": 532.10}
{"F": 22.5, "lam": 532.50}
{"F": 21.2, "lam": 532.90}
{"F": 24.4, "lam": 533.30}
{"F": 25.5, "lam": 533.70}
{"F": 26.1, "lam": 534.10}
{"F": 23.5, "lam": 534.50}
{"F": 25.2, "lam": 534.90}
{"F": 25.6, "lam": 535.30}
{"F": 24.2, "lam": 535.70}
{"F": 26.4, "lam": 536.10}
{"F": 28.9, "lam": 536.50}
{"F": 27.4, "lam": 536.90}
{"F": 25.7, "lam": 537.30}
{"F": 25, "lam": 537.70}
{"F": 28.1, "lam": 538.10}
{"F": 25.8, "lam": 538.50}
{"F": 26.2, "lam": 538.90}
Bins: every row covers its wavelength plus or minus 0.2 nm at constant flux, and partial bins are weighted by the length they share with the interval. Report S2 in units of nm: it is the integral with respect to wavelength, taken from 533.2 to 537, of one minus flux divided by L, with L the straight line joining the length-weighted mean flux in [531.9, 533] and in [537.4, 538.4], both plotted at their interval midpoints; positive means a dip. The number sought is -0.12 nm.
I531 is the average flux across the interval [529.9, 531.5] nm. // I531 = 27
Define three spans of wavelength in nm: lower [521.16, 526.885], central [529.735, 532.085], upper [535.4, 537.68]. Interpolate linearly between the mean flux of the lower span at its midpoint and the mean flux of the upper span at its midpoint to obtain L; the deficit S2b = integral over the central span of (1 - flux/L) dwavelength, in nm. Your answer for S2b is -0.08 nm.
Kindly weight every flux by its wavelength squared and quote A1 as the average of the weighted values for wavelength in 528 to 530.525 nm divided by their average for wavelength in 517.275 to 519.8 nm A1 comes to 1.26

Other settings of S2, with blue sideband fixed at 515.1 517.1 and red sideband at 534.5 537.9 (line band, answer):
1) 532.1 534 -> 0.10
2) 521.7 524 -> -0.28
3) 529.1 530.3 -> -0.07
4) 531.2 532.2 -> -0.06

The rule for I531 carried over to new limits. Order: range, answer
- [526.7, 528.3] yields 24.8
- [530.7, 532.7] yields 26.1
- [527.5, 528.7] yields 26.3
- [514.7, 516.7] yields 22.5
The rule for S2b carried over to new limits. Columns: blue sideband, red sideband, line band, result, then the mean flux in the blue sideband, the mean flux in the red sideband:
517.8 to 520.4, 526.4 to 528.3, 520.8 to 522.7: -0.132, 22.1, 24.4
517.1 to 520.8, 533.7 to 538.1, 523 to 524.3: -0.141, 21.6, 25.9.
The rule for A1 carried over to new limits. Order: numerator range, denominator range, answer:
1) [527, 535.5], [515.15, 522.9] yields 1.19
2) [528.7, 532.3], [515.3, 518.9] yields 1.33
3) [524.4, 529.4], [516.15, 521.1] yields 1.22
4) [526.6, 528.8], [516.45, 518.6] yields 1.31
